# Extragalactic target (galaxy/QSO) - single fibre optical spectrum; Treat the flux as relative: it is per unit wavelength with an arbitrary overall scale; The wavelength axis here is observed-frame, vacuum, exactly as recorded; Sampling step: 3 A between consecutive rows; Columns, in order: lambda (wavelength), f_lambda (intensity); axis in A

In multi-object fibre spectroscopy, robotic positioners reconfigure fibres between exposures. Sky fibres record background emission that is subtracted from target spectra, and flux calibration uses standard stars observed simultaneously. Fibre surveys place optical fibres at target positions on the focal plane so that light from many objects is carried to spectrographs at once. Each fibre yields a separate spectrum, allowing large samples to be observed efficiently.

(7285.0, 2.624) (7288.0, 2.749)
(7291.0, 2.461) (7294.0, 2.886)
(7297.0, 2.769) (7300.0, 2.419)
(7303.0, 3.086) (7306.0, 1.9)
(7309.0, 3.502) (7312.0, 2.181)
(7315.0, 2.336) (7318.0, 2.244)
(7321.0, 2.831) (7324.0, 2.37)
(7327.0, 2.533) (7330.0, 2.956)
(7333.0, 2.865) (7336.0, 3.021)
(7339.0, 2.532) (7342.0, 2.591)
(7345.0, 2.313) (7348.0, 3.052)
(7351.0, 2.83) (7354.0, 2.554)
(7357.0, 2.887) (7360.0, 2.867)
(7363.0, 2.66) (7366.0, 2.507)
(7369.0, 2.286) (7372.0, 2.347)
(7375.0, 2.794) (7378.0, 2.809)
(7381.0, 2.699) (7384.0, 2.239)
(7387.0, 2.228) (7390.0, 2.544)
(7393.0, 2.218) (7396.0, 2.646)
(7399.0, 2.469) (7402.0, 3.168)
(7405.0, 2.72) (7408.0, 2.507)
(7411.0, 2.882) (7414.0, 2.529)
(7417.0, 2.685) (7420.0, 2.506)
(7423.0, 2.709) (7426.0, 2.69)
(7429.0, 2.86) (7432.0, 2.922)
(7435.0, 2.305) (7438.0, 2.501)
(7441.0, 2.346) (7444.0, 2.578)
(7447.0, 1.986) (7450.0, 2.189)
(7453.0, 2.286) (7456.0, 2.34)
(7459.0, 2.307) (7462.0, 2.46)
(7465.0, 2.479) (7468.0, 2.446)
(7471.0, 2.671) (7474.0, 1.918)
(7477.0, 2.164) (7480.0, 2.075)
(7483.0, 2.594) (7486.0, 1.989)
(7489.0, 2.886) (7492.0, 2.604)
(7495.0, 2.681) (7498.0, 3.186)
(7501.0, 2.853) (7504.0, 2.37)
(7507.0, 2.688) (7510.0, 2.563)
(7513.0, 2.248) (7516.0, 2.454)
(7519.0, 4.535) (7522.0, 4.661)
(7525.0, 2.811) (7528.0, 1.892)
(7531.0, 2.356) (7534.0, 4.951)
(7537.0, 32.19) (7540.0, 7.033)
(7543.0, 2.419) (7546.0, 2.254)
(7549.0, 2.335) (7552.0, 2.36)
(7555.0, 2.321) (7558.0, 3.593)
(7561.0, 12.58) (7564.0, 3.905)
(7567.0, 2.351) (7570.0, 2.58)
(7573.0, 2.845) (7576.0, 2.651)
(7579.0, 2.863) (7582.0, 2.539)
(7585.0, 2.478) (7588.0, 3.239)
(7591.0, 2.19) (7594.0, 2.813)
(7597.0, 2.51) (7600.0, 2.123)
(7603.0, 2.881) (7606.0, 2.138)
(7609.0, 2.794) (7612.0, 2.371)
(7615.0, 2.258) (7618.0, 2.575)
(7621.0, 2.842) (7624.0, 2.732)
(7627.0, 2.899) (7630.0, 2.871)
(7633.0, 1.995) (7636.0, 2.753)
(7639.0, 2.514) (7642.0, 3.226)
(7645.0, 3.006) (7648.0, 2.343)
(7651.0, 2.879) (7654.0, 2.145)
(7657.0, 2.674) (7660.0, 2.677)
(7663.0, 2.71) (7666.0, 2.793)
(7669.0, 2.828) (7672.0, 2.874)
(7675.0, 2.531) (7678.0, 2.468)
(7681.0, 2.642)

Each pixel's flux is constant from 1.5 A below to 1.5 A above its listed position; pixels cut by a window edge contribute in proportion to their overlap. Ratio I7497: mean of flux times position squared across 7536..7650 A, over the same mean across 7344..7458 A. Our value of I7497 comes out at 1.50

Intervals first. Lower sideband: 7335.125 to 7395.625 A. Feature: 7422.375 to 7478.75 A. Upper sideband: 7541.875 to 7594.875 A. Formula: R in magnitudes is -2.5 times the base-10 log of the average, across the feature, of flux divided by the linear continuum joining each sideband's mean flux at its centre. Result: 0.18 mag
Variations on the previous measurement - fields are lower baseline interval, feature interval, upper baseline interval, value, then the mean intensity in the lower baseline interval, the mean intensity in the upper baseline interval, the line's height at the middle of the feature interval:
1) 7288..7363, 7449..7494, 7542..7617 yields 0.21 mag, 2.67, 3.02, 2.87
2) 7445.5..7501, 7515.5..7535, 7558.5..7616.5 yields -0.22 mag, 2.42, 3.17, 2.76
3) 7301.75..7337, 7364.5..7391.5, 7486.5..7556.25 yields 0.24 mag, 2.64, 4.26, 3.11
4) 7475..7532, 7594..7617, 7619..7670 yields 0.10 mag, 2.71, 2.7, 2.7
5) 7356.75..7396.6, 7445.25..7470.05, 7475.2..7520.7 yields 0.13 mag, 2.54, 2.66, 2.62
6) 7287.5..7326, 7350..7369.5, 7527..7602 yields 0.12 mag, 2.59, 4.46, 2.97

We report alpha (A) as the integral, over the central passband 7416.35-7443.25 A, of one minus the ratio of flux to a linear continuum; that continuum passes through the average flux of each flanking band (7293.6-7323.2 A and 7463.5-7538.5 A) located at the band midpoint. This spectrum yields 6.5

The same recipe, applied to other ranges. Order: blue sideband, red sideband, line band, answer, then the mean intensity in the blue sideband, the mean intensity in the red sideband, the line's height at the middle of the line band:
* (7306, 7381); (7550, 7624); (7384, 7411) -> 1.8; 2.65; 3.06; 2.74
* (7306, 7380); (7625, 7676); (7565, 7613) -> 1.4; 2.65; 2.69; 2.68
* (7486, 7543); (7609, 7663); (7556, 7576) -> -3.0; 4.69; 2.64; 3.82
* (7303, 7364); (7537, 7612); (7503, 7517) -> 4.1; 2.66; 3.8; 3.5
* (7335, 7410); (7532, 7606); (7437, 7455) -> 5.5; 2.62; 4.52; 3.33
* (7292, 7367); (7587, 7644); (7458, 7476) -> 1.8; 2.67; 2.62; 2.64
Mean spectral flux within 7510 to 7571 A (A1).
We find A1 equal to 5.05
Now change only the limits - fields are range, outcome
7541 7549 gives 2.63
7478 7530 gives 2.76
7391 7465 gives 2.53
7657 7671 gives 2.75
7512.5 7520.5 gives 3.18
